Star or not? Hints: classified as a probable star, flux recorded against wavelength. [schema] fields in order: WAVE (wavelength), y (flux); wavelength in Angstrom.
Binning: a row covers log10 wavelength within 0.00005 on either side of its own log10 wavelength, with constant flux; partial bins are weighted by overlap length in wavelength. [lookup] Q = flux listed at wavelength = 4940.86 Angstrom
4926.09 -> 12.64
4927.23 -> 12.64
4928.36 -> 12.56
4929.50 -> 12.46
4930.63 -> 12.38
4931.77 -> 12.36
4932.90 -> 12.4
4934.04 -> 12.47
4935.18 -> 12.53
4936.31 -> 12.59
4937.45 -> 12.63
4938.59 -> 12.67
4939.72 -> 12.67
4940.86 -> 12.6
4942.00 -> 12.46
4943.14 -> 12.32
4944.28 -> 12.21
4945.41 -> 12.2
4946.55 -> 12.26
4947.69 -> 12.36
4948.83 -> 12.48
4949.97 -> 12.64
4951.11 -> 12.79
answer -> 12.6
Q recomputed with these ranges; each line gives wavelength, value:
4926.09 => 12.64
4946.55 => 12.26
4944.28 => 12.21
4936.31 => 12.59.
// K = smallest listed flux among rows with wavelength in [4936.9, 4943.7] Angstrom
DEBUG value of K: 12.32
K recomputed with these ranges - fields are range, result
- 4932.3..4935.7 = 12.4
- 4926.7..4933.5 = 12.36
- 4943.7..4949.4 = 12.2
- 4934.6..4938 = 12.53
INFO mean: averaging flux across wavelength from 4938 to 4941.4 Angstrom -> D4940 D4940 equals 12.7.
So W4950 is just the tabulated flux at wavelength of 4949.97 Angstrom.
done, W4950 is 12.64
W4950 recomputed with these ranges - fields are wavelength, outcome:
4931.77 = 12.36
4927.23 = 12.64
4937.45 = 12.63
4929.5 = 12.46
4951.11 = 12.79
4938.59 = 12.67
